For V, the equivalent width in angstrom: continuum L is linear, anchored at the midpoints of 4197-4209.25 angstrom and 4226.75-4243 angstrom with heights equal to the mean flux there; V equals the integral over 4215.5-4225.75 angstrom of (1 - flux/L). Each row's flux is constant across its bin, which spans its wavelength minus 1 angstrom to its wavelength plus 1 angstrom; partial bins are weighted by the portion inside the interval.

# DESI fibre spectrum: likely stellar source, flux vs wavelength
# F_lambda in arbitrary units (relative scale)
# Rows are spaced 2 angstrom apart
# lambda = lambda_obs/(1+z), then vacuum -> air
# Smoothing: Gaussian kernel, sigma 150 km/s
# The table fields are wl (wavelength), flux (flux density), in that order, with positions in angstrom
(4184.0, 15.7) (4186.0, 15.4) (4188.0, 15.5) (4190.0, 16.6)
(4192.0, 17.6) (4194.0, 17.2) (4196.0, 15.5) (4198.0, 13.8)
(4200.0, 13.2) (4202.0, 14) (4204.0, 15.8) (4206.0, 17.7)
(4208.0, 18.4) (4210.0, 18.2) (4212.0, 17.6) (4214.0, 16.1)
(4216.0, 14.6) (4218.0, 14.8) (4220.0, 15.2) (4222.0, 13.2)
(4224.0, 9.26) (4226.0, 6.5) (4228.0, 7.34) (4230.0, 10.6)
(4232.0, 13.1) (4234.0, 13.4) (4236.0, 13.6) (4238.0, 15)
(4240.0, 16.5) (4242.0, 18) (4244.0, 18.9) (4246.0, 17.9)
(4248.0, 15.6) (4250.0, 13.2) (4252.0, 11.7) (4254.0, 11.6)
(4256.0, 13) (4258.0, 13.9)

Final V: 1.1 angstrom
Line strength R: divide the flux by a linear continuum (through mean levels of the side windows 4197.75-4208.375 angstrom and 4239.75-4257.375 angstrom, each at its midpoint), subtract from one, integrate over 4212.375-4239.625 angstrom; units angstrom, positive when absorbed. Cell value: 4.52 angstrom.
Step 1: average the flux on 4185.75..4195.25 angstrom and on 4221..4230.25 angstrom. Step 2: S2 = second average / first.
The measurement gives 0.56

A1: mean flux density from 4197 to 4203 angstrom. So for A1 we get 13.7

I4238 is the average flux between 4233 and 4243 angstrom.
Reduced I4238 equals 15.3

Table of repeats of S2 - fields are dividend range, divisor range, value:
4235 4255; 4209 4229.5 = 1.15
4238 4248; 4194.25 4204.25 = 1.19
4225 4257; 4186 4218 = 0.84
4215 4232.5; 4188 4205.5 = 0.75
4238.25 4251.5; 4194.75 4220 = 1.04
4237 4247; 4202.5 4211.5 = 1.00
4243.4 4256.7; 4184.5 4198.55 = 0.90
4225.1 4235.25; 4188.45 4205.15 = 0.67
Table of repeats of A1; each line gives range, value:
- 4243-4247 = 18.4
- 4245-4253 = 14.6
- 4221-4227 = 9.65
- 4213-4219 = 15.2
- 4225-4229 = 6.92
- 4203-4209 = 17.3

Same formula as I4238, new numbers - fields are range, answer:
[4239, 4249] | 17.4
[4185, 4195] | 16.5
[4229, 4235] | 12.4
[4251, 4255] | 11.6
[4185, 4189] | 15.4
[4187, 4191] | 16.1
